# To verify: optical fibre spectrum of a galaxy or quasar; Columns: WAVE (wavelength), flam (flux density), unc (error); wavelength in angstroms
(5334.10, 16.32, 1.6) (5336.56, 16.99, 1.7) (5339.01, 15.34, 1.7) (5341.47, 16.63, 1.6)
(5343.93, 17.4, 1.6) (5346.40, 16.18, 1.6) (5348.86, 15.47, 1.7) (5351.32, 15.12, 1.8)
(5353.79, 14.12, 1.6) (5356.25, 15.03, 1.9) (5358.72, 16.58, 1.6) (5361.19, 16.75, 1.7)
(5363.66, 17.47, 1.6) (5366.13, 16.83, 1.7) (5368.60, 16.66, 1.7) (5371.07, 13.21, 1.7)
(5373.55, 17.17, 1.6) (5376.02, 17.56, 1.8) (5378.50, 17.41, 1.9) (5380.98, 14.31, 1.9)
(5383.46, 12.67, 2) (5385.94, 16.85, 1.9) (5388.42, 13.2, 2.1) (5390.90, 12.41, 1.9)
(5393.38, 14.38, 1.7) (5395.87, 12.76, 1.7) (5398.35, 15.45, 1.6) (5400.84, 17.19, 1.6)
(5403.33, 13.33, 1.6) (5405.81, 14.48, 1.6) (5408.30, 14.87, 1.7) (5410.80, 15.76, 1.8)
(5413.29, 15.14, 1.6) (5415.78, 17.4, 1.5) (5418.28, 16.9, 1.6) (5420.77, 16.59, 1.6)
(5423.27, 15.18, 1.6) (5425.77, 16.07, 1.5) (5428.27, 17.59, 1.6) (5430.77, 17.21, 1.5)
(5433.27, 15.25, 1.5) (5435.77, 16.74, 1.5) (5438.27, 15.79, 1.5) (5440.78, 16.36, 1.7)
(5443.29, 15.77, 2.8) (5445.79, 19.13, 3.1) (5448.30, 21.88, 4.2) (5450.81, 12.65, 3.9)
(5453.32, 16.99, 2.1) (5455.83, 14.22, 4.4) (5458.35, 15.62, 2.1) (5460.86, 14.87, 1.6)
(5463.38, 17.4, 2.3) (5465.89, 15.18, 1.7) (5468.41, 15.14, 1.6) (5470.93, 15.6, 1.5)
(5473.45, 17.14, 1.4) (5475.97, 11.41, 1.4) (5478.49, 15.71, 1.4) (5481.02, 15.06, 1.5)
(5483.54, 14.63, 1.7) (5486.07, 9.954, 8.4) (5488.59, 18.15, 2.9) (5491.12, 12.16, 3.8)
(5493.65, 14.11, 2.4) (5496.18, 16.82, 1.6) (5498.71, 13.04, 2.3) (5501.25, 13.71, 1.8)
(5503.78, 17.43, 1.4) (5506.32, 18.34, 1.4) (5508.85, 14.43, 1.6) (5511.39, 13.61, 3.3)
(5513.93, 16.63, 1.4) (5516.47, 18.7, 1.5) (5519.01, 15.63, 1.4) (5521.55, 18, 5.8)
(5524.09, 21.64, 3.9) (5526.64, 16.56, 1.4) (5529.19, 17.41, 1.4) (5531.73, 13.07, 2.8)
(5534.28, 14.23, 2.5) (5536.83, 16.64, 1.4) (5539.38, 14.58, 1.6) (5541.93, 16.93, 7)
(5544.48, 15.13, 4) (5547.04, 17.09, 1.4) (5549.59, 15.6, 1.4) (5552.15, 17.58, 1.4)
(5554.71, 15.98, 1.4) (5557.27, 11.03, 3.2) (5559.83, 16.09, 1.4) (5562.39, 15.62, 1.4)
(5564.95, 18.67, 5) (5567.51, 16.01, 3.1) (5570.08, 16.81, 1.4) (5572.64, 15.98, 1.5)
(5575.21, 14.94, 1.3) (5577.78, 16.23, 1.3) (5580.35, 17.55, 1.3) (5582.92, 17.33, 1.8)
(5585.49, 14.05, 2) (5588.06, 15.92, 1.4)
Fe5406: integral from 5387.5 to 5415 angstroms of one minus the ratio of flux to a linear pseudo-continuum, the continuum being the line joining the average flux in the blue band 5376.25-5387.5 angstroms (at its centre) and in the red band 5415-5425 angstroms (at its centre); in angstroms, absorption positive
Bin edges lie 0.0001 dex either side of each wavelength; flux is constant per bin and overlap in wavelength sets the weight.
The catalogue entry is 2.5 angstroms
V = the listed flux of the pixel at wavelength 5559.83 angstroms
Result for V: 16.09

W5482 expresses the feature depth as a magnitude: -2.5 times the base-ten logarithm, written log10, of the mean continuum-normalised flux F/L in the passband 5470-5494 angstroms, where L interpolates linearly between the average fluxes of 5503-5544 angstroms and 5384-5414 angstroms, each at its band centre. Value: 0.10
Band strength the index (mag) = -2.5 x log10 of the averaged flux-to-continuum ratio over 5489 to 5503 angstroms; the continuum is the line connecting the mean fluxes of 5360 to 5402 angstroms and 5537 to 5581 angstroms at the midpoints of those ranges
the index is 0.10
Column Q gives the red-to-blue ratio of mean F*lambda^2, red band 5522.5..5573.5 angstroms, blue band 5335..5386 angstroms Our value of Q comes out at 1.08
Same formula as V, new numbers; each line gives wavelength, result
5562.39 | 15.62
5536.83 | 16.64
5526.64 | 16.56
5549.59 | 15.6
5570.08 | 16.81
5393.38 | 14.38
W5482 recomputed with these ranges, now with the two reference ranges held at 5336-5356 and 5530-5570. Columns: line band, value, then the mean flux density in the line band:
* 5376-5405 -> 0.08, 14.7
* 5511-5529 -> -0.11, 17.4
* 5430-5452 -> -0.07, 16.8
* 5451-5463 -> 0.03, 15.3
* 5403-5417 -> 0.03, 15.3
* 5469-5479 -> 0.06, 14.9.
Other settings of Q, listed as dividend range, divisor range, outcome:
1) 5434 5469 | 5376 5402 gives 1.13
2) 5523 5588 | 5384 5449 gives 1.07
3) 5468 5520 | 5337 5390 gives 1.00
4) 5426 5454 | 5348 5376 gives 1.09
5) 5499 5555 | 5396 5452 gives 1.04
